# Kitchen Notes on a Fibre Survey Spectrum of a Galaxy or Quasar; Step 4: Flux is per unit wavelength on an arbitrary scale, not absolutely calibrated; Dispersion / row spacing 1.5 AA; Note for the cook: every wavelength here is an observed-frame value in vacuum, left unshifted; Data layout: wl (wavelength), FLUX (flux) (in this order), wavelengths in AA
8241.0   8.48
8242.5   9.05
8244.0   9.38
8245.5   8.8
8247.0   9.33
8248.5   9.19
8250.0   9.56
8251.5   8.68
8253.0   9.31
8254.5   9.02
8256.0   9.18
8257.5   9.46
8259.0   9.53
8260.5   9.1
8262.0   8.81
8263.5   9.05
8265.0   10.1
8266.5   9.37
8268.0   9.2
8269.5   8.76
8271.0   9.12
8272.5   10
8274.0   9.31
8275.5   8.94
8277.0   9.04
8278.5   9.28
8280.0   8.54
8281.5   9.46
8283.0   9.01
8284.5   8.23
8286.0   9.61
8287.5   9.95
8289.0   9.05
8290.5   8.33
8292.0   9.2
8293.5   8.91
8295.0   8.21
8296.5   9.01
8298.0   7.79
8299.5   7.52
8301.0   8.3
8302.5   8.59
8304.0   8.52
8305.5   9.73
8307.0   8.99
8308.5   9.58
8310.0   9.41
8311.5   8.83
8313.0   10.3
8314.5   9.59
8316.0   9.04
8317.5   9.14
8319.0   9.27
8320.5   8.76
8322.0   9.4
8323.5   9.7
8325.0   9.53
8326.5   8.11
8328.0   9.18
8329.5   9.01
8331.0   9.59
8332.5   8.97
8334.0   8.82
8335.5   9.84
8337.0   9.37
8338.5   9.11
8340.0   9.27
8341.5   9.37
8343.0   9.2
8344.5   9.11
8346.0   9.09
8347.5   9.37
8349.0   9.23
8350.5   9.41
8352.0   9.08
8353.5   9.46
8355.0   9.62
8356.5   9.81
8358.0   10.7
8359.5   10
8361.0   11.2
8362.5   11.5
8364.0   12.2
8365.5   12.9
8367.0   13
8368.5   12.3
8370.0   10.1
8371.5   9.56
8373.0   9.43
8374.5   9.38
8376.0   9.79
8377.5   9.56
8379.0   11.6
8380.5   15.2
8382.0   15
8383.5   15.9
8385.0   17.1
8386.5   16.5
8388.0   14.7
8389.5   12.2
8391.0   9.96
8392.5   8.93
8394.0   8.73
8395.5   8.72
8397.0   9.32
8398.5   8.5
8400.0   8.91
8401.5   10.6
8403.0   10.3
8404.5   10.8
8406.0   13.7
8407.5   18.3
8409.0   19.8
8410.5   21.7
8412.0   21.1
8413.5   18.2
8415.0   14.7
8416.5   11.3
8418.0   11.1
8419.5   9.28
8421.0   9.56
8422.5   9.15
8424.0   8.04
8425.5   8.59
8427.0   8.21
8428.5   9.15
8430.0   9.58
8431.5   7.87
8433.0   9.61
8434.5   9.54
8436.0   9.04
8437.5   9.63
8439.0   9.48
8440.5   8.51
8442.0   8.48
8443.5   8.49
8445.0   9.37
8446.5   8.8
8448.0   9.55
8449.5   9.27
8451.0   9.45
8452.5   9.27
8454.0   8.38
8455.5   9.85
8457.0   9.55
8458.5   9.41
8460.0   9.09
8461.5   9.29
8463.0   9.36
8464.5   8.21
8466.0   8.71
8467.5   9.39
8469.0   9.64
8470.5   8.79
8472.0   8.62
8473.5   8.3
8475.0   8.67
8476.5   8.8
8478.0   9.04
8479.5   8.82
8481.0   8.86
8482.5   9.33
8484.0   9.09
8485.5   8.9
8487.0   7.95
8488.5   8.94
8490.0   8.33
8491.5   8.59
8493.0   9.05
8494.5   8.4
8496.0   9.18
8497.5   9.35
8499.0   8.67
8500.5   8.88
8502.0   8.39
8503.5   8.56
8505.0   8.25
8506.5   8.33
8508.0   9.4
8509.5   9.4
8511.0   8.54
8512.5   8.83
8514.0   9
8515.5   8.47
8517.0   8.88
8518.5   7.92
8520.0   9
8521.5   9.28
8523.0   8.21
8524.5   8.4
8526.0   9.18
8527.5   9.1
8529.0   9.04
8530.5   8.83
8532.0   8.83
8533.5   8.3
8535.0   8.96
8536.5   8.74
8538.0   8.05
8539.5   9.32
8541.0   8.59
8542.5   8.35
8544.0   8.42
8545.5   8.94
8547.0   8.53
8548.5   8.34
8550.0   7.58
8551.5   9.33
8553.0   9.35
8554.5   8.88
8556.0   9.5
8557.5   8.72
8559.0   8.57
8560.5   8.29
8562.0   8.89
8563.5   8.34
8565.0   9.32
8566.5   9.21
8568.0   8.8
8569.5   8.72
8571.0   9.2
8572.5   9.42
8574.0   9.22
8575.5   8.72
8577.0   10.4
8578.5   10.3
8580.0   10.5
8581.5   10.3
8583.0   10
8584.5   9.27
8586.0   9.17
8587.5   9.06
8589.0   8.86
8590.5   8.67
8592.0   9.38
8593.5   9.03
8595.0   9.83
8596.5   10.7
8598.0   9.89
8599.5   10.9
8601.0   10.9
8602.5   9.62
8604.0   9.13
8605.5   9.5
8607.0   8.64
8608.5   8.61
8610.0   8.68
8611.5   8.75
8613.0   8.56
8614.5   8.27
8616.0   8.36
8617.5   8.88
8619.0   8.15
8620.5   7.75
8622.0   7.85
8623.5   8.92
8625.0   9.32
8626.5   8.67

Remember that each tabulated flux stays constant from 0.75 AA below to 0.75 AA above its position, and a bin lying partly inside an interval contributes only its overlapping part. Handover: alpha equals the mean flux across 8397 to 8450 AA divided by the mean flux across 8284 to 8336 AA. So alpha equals 1.2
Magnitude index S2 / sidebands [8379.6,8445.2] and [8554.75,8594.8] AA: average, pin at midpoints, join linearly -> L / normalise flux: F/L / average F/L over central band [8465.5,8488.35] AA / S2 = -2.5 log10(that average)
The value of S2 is 0.205 mag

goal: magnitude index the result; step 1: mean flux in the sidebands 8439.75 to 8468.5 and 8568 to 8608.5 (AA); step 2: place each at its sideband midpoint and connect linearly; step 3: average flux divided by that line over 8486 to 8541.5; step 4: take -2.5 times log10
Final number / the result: 0.07 mag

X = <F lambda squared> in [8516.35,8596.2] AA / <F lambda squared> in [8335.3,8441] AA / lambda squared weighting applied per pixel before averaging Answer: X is 0.8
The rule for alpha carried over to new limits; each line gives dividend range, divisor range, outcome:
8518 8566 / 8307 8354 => 0.94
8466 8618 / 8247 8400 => 0.91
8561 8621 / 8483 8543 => 1.06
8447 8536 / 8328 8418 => 0.77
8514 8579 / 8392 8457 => 0.83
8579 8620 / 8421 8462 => 1.03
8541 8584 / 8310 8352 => 0.98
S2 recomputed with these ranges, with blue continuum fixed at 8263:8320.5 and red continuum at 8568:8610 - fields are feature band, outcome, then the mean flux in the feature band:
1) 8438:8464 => 0.02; 9.15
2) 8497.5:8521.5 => 0.08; 8.74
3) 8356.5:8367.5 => -0.24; 11.5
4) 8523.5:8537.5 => 0.08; 8.8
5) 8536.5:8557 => 0.09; 8.71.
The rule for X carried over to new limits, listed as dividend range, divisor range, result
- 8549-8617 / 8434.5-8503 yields 1.06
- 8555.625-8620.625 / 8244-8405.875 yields 1.00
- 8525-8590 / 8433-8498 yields 1.02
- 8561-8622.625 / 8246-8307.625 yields 1.10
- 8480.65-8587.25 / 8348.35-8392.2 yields 0.80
